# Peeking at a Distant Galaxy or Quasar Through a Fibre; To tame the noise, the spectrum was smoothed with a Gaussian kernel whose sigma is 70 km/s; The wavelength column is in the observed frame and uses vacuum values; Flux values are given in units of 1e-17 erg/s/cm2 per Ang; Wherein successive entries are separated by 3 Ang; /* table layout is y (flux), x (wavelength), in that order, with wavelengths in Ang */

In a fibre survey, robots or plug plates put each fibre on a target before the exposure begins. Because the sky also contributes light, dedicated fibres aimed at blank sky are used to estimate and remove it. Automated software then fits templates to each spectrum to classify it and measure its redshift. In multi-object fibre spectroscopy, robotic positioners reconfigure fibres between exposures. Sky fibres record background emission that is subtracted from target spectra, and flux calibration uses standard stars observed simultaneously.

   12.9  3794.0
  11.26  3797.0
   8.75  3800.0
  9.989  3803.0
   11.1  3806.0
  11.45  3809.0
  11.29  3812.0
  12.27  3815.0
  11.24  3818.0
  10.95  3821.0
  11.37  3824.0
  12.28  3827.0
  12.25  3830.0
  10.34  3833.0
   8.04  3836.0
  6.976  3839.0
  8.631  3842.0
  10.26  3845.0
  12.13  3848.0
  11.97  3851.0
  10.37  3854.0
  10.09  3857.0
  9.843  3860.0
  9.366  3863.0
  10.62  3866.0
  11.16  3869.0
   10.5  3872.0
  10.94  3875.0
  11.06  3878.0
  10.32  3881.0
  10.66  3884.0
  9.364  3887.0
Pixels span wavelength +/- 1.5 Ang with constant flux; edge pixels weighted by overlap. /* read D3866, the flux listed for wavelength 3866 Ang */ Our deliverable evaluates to 10.62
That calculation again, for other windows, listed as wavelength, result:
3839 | 6.976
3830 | 12.25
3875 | 10.94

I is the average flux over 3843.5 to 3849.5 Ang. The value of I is 11.2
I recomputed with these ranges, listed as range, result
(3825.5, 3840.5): 9.98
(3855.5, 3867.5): 9.98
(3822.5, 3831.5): 12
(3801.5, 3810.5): 10.8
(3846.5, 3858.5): 11.1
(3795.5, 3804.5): 10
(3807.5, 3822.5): 11.4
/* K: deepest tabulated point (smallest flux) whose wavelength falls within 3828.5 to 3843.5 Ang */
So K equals 6.976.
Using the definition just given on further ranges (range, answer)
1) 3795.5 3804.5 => 8.75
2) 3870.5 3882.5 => 10.32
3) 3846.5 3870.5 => 9.366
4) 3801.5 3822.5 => 9.989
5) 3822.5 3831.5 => 11.37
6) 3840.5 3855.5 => 8.631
